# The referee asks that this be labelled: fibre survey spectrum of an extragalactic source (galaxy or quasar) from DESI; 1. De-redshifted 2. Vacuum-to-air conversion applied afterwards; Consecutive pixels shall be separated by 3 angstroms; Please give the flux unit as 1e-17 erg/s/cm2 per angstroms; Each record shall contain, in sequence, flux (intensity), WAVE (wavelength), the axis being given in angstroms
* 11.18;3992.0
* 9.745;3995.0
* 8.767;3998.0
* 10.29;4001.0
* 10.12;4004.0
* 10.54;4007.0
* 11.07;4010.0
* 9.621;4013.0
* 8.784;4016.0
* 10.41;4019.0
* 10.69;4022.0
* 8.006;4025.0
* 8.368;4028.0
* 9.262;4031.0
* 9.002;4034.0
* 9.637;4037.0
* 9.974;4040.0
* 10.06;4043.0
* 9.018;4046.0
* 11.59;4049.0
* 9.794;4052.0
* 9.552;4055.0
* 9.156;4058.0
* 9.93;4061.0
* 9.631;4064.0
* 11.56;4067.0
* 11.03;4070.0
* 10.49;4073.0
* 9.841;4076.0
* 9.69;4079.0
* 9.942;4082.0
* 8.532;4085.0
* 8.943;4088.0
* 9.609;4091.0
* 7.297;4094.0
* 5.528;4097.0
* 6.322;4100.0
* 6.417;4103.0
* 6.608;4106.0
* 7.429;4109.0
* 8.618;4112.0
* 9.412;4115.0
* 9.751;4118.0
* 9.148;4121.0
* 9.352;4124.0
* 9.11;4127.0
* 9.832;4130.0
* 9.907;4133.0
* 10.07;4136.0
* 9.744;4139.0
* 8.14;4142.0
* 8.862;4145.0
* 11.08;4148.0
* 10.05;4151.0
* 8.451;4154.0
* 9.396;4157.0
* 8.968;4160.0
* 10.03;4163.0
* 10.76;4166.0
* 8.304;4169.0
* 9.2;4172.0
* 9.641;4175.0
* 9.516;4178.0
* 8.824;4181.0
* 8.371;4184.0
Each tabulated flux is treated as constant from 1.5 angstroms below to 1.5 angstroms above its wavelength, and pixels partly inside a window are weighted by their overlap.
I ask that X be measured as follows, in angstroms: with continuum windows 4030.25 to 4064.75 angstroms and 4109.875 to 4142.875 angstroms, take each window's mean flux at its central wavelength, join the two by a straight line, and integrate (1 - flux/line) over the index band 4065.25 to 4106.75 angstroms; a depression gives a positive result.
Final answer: 3.5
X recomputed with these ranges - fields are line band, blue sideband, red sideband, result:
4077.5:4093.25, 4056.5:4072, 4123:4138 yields 1.3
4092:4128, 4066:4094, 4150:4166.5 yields 6.5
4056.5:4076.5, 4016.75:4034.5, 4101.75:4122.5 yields -3.4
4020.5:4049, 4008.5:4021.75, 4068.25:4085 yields 1.7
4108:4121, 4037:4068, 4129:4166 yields 1.1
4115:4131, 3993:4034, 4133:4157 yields 0.2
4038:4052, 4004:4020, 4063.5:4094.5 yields -0.3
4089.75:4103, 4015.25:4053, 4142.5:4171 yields 3.5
